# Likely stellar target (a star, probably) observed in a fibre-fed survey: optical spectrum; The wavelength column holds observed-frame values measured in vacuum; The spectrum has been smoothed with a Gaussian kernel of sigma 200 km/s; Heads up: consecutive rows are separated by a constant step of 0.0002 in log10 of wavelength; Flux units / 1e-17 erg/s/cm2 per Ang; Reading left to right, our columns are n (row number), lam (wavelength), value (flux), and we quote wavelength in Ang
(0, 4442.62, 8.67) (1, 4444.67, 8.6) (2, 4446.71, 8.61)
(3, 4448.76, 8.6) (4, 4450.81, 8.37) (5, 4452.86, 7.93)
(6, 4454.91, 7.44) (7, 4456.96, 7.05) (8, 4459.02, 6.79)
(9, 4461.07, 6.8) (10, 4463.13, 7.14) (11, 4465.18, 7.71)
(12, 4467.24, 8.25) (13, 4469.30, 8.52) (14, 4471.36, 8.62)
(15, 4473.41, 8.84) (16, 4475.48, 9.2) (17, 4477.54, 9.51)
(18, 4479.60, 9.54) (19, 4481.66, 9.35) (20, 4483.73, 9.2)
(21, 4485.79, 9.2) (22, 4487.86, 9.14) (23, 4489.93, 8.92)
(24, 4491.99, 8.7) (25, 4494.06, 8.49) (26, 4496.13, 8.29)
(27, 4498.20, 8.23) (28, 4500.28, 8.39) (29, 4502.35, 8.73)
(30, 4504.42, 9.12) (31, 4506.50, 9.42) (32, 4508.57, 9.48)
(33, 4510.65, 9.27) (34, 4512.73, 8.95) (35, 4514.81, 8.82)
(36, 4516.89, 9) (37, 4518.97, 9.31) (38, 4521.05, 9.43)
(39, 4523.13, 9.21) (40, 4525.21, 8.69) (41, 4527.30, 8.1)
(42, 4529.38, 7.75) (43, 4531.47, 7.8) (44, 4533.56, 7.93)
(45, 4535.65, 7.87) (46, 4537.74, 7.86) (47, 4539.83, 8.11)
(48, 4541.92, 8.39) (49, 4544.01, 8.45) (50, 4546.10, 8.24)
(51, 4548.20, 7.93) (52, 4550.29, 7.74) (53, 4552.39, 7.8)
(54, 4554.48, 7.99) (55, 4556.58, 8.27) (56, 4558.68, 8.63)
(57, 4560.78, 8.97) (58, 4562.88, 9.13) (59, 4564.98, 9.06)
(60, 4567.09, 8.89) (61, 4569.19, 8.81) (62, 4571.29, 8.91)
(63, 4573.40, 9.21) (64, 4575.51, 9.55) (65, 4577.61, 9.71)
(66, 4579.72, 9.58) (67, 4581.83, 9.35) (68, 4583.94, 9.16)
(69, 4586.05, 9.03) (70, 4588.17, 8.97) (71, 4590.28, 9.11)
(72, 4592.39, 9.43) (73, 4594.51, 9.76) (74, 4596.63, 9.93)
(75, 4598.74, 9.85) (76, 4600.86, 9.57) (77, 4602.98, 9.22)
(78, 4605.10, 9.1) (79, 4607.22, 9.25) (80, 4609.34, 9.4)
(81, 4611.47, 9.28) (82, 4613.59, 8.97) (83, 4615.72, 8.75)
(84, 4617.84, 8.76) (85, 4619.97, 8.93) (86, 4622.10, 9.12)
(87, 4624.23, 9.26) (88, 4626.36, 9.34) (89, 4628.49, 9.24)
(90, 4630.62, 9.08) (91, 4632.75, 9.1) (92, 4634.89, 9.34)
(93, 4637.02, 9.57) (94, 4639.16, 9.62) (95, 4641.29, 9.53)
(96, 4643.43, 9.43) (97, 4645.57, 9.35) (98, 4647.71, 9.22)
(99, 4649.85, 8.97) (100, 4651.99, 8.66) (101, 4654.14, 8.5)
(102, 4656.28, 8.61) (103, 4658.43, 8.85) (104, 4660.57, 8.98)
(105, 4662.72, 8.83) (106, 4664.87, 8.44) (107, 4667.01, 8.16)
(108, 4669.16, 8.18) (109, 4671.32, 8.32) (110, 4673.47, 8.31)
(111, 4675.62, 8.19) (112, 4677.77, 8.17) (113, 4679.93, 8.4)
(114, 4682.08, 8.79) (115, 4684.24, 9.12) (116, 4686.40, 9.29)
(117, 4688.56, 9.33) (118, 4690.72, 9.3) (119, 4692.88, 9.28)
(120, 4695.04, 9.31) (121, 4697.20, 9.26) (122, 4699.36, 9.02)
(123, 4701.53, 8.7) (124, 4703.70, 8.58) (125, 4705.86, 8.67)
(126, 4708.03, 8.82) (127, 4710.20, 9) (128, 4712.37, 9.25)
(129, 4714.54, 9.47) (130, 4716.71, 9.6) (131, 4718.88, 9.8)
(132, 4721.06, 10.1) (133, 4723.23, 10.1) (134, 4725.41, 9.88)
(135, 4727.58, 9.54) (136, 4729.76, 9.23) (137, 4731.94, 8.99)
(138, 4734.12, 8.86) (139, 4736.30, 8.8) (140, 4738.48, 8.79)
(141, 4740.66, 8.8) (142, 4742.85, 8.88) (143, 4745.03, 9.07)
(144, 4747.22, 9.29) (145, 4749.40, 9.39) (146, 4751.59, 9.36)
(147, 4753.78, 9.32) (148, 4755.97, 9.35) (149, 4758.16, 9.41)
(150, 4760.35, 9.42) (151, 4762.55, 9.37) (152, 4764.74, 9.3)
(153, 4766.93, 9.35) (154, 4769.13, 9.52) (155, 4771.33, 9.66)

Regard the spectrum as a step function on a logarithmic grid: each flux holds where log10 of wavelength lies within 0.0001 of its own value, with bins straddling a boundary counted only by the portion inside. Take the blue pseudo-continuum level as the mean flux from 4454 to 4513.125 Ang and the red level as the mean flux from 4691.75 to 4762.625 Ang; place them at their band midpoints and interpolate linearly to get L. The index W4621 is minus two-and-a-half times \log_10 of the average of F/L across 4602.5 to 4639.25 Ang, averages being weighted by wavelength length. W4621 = -0.03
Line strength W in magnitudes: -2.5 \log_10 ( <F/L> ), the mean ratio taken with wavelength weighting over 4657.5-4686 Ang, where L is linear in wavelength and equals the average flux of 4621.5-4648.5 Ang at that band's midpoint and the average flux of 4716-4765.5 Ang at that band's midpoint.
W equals 0.10 mag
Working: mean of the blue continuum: 9.33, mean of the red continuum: 9.33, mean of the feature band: 8.54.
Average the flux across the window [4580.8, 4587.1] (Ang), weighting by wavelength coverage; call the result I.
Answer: 9.18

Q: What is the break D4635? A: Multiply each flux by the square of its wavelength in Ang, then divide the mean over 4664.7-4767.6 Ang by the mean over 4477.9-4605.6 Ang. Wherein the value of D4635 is 1.11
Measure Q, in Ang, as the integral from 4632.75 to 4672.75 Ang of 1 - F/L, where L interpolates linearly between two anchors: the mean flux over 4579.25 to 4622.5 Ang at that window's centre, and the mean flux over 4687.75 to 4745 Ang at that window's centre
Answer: 1.4 Ang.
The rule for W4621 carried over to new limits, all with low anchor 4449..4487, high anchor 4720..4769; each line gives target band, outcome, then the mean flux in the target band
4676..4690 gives 0.03 mag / 8.83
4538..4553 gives 0.07 mag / 8.09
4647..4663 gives 0.02 mag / 8.82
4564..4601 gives -0.07 mag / 9.32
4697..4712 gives 0.04 mag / 8.86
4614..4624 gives -0.01 mag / 8.92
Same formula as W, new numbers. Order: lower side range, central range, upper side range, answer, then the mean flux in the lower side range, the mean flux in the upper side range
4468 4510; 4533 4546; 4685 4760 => 0.112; 8.94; 9.23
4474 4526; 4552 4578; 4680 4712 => 0.021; 9.02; 9.02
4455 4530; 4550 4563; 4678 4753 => 0.056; 8.64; 9.17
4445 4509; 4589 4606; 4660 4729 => -0.085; 8.5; 9.01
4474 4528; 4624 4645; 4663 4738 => -0.042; 8.99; 9.01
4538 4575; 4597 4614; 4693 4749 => -0.079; 8.5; 9.2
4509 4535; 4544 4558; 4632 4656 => 0.098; 8.69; 9.19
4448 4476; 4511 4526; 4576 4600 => -0.058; 7.92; 9.45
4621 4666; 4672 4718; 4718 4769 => 0.032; 9.1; 9.32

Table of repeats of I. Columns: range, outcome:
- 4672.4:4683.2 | 8.38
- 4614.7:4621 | 8.82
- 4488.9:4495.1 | 8.71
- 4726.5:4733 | 9.25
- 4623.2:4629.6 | 9.28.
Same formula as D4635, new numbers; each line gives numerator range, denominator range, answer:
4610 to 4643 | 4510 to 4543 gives 1.13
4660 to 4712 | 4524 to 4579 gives 1.10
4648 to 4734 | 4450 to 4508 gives 1.16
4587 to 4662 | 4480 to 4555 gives 1.12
